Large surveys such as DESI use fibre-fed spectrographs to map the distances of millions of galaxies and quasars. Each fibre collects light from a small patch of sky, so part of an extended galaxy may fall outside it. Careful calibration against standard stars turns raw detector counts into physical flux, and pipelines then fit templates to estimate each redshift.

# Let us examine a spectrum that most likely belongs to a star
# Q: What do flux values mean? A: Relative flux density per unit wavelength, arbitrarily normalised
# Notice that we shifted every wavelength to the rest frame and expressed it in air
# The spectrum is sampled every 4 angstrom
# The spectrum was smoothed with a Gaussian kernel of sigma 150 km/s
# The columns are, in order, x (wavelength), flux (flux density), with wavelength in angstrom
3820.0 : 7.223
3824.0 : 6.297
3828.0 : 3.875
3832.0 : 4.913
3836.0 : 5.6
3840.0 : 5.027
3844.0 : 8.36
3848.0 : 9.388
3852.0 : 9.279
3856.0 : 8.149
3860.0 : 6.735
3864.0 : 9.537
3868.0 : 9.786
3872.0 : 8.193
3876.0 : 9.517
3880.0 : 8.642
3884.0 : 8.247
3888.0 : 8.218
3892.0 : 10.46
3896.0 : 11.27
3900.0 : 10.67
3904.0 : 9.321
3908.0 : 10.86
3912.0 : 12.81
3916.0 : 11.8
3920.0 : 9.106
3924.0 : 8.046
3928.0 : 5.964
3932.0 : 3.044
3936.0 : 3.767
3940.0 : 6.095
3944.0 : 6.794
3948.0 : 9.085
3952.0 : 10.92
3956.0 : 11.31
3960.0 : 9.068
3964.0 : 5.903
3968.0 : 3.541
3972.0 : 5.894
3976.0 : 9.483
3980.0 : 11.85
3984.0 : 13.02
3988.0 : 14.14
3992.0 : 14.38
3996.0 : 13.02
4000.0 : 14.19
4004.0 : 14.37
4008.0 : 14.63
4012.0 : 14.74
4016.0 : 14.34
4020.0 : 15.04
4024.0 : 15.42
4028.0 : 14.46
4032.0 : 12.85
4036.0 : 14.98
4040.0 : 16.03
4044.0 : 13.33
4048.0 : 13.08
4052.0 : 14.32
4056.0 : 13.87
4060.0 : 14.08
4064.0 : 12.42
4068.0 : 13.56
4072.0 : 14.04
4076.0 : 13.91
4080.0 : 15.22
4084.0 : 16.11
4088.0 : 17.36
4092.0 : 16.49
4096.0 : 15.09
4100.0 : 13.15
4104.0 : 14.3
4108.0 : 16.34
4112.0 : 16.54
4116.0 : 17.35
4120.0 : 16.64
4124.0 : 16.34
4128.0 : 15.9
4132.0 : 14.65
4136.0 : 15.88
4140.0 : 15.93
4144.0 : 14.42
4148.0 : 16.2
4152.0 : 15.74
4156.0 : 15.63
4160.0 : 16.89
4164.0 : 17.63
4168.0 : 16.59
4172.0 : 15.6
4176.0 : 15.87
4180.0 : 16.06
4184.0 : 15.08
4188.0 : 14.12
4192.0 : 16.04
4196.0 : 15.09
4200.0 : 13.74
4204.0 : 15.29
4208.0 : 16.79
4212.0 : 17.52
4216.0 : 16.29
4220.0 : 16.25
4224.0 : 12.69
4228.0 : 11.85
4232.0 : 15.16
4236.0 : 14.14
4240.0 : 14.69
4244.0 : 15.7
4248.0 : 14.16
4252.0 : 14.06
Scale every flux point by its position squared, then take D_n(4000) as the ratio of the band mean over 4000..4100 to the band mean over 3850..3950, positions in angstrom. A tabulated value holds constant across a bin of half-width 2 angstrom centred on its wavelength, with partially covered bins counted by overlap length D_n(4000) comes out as 1.82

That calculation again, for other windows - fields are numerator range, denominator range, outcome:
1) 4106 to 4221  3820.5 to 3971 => 2.25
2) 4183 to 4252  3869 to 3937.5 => 1.97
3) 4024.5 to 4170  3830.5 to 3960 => 1.98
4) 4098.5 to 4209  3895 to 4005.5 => 1.81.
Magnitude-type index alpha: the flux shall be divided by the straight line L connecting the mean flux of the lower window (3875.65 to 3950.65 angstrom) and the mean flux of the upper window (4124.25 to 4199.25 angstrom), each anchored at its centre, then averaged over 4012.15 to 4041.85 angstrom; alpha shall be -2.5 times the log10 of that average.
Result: -0.23 mag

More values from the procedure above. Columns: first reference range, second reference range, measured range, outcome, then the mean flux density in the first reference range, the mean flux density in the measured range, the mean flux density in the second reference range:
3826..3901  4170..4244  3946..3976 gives 0.25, 8.17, 8.06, 15.1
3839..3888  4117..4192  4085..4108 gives -0.07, 8.47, 15.4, 15.9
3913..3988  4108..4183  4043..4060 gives -0.12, 8.26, 13.7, 16.1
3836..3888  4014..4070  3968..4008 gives 0.05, 8.29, 11.9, 14.1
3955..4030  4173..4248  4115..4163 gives -0.13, 12.1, 16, 15.1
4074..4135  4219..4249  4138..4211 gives -0.06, 15.7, 15.7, 14.3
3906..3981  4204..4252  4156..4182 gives -0.20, 8.13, 16.4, 15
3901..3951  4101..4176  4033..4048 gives -0.17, 8.17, 14.4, 16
